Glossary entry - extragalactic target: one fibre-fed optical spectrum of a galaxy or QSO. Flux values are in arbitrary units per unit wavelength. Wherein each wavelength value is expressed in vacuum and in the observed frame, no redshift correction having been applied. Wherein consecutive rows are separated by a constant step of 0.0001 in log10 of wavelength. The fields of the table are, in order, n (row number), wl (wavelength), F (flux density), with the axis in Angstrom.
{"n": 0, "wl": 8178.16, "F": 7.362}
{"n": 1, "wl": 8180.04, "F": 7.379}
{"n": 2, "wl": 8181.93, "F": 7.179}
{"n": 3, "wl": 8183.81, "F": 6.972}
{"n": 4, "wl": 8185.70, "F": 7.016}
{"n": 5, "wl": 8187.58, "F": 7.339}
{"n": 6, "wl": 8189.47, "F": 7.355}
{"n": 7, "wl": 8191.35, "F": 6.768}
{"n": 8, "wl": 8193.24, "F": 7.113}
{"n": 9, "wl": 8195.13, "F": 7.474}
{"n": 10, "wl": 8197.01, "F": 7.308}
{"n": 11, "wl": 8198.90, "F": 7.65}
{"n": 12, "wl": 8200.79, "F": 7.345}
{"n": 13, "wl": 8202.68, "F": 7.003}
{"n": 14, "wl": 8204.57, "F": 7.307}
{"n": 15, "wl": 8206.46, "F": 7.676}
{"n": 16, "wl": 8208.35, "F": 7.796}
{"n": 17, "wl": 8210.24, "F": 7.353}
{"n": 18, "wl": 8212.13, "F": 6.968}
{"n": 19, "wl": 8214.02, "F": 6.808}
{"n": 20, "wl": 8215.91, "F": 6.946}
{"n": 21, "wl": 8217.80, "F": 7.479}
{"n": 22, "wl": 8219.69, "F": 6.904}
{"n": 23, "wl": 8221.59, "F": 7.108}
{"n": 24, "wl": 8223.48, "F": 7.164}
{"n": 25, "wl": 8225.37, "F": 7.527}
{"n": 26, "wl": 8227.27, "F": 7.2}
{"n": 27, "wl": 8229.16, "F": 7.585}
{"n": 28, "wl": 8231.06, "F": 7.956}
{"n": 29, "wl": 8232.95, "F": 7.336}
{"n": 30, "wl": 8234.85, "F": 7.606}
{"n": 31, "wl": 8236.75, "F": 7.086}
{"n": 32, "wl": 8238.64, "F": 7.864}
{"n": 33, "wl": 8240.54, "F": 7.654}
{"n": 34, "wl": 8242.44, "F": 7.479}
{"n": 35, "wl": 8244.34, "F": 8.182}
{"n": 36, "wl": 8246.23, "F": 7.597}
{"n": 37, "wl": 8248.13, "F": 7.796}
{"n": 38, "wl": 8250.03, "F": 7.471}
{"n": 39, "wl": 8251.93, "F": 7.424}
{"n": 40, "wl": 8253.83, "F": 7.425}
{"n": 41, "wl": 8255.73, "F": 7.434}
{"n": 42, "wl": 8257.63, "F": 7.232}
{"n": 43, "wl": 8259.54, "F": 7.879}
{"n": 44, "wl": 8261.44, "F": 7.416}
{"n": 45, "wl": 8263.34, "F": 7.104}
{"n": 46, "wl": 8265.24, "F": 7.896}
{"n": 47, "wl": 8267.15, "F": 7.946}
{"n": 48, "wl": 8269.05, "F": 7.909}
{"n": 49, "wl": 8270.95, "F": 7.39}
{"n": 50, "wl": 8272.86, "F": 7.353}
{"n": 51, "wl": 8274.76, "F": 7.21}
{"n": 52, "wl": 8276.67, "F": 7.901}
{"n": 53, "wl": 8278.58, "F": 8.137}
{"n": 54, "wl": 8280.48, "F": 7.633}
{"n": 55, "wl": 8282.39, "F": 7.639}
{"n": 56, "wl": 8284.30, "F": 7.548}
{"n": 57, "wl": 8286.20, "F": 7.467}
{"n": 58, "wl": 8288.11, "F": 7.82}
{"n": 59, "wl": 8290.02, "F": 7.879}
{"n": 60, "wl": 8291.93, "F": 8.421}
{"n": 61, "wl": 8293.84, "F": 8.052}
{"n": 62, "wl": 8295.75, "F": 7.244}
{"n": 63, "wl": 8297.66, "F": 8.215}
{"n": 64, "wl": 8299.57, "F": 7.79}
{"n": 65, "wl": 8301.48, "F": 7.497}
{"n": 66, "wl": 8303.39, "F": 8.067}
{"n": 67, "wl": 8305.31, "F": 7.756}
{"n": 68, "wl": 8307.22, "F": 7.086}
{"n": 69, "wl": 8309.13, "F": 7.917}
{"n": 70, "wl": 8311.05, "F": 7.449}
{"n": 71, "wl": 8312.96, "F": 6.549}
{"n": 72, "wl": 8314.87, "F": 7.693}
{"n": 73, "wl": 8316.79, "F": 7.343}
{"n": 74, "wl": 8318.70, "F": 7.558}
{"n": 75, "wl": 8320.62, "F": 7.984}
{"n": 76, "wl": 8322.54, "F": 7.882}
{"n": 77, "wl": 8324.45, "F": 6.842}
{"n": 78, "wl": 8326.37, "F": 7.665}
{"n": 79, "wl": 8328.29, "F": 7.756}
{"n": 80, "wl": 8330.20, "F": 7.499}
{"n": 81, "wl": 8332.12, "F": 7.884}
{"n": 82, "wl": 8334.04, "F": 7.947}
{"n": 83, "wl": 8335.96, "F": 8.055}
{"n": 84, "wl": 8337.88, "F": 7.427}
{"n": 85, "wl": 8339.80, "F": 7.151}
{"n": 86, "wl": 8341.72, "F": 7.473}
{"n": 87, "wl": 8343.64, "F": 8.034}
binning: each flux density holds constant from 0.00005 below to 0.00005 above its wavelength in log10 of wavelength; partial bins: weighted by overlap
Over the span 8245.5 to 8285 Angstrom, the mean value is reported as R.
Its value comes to 7.59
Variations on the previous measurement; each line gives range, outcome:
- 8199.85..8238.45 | 7.32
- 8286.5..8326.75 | 7.65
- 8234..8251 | 7.64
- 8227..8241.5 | 7.55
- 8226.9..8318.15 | 7.62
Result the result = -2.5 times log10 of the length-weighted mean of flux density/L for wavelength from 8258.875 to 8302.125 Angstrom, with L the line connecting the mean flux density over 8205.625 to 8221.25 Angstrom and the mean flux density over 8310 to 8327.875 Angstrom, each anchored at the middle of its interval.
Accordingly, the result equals -0.05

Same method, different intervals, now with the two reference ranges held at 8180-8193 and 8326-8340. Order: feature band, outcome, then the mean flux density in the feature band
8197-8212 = -0.032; 7.41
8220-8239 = -0.017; 7.41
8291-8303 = -0.045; 7.88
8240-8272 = -0.029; 7.6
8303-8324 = 0.012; 7.54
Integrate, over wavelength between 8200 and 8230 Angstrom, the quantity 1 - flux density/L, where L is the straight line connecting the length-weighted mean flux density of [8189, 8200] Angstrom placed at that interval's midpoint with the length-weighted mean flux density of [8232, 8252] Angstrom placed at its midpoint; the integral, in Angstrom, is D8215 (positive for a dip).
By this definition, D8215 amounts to 0.6 Angstrom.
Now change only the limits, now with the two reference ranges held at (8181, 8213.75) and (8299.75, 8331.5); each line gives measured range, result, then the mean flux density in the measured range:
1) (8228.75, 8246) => -0.7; 7.64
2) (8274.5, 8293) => -0.8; 7.79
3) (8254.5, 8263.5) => 0.0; 7.44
